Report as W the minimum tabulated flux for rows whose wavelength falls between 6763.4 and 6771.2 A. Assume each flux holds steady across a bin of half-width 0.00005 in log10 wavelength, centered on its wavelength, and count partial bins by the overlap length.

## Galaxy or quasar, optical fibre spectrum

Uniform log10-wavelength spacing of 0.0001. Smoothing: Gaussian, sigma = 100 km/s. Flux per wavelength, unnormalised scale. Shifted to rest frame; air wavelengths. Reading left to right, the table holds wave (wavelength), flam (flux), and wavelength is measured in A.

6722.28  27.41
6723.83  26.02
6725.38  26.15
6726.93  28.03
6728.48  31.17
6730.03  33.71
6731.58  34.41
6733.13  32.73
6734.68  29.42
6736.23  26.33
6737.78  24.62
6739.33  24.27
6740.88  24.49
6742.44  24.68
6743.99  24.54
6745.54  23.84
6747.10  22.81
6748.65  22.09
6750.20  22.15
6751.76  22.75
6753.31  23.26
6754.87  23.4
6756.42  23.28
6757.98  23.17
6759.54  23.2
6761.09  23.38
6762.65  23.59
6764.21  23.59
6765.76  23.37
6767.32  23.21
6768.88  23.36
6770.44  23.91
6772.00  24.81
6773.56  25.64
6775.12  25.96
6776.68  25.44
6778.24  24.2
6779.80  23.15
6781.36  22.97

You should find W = 23.21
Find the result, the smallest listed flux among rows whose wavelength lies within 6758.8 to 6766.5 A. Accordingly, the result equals 23.2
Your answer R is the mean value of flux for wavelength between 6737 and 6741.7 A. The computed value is 24.4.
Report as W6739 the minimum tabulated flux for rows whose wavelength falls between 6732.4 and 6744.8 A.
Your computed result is 24.27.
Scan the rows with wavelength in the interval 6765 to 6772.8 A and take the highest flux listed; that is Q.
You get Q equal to 24.81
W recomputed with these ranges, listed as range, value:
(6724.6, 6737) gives 26.15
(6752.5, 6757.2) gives 23.26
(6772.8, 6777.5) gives 25.44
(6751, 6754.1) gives 22.75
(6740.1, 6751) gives 22.09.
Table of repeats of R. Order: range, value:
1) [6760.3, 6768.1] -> 23.4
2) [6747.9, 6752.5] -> 22.3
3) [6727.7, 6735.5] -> 32.3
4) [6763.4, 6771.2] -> 23.5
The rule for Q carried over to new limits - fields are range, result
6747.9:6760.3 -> 23.4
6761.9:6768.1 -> 23.59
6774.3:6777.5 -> 25.96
